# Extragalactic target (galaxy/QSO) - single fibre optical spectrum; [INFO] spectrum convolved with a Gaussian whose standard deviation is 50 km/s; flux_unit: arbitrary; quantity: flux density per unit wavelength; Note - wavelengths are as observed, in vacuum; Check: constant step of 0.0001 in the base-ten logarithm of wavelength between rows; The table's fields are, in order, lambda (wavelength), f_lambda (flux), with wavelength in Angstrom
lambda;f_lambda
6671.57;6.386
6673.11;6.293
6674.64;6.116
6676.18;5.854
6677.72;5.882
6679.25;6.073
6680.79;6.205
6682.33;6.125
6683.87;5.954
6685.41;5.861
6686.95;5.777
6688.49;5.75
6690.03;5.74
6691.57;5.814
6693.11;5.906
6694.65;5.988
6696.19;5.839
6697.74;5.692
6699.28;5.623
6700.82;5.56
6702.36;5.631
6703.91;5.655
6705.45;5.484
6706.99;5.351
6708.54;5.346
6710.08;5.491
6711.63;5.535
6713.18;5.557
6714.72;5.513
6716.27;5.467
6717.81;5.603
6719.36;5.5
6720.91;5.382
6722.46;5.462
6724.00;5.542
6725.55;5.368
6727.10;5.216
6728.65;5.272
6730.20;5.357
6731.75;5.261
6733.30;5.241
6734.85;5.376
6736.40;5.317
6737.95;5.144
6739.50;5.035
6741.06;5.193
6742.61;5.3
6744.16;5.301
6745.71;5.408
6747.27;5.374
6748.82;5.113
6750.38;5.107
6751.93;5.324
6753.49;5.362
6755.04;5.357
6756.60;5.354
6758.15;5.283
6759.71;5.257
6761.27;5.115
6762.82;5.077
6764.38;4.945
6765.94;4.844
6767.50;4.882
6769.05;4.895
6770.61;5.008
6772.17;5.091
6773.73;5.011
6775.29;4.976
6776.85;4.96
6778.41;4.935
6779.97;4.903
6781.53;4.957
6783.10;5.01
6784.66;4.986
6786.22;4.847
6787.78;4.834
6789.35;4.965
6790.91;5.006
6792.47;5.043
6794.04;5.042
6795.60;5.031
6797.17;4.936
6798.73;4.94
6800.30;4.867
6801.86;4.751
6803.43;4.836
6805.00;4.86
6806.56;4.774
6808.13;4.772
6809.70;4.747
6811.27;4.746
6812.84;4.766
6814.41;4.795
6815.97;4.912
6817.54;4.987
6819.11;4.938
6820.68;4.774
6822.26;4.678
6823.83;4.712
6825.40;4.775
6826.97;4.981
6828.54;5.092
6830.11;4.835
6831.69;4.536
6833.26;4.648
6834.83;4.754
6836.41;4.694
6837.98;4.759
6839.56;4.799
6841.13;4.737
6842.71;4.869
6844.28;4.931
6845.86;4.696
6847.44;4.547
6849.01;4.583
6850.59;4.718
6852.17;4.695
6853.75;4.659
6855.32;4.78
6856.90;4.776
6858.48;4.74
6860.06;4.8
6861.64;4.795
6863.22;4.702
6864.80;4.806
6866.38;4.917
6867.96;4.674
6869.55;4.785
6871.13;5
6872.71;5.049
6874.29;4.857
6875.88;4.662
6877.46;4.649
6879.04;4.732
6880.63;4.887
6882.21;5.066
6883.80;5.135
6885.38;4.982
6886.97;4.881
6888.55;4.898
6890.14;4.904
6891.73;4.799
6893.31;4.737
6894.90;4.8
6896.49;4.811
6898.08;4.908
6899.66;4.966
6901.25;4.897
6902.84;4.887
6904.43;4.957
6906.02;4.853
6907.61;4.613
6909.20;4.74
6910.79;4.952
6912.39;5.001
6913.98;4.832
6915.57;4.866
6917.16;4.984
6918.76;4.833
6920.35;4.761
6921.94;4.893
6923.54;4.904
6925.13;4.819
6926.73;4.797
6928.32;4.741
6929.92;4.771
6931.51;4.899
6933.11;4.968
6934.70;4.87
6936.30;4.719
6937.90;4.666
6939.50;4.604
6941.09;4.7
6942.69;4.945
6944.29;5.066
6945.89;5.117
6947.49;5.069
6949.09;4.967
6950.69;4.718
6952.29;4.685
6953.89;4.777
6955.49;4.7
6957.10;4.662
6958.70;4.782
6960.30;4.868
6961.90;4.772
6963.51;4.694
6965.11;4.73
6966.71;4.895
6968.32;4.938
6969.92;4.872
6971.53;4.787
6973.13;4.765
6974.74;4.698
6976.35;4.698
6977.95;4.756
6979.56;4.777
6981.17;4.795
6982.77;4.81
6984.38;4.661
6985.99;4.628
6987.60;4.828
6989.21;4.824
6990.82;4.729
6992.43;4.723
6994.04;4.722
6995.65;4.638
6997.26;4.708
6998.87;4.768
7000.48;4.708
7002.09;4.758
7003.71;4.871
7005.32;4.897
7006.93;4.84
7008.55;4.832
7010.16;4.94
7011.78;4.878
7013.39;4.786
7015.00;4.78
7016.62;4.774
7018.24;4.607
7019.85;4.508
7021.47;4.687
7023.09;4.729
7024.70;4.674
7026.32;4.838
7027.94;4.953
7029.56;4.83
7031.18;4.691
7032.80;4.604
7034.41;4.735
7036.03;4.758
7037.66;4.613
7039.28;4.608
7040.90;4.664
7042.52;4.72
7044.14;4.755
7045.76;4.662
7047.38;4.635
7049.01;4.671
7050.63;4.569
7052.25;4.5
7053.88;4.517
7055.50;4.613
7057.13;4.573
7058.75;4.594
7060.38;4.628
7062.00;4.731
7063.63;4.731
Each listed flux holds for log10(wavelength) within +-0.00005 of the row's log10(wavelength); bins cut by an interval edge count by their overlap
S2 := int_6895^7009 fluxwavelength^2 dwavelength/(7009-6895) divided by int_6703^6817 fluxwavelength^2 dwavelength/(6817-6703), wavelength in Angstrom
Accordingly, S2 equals 1.0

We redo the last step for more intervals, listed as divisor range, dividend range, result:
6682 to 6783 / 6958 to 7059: 0.96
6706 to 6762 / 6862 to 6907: 0.95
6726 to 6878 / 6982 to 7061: 1.02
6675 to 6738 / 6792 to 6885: 0.89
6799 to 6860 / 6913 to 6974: 1.04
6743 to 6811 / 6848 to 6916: 0.99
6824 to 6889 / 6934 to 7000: 1.03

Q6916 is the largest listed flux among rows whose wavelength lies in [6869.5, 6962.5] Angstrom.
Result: 5.135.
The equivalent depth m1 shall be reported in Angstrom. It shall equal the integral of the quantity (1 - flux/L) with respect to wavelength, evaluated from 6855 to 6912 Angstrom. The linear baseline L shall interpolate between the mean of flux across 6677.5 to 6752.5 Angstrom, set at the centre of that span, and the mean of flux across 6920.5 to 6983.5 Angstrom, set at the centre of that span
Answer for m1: 2.0 Angstrom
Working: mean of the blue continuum 5.53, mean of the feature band 4.85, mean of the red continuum 4.81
